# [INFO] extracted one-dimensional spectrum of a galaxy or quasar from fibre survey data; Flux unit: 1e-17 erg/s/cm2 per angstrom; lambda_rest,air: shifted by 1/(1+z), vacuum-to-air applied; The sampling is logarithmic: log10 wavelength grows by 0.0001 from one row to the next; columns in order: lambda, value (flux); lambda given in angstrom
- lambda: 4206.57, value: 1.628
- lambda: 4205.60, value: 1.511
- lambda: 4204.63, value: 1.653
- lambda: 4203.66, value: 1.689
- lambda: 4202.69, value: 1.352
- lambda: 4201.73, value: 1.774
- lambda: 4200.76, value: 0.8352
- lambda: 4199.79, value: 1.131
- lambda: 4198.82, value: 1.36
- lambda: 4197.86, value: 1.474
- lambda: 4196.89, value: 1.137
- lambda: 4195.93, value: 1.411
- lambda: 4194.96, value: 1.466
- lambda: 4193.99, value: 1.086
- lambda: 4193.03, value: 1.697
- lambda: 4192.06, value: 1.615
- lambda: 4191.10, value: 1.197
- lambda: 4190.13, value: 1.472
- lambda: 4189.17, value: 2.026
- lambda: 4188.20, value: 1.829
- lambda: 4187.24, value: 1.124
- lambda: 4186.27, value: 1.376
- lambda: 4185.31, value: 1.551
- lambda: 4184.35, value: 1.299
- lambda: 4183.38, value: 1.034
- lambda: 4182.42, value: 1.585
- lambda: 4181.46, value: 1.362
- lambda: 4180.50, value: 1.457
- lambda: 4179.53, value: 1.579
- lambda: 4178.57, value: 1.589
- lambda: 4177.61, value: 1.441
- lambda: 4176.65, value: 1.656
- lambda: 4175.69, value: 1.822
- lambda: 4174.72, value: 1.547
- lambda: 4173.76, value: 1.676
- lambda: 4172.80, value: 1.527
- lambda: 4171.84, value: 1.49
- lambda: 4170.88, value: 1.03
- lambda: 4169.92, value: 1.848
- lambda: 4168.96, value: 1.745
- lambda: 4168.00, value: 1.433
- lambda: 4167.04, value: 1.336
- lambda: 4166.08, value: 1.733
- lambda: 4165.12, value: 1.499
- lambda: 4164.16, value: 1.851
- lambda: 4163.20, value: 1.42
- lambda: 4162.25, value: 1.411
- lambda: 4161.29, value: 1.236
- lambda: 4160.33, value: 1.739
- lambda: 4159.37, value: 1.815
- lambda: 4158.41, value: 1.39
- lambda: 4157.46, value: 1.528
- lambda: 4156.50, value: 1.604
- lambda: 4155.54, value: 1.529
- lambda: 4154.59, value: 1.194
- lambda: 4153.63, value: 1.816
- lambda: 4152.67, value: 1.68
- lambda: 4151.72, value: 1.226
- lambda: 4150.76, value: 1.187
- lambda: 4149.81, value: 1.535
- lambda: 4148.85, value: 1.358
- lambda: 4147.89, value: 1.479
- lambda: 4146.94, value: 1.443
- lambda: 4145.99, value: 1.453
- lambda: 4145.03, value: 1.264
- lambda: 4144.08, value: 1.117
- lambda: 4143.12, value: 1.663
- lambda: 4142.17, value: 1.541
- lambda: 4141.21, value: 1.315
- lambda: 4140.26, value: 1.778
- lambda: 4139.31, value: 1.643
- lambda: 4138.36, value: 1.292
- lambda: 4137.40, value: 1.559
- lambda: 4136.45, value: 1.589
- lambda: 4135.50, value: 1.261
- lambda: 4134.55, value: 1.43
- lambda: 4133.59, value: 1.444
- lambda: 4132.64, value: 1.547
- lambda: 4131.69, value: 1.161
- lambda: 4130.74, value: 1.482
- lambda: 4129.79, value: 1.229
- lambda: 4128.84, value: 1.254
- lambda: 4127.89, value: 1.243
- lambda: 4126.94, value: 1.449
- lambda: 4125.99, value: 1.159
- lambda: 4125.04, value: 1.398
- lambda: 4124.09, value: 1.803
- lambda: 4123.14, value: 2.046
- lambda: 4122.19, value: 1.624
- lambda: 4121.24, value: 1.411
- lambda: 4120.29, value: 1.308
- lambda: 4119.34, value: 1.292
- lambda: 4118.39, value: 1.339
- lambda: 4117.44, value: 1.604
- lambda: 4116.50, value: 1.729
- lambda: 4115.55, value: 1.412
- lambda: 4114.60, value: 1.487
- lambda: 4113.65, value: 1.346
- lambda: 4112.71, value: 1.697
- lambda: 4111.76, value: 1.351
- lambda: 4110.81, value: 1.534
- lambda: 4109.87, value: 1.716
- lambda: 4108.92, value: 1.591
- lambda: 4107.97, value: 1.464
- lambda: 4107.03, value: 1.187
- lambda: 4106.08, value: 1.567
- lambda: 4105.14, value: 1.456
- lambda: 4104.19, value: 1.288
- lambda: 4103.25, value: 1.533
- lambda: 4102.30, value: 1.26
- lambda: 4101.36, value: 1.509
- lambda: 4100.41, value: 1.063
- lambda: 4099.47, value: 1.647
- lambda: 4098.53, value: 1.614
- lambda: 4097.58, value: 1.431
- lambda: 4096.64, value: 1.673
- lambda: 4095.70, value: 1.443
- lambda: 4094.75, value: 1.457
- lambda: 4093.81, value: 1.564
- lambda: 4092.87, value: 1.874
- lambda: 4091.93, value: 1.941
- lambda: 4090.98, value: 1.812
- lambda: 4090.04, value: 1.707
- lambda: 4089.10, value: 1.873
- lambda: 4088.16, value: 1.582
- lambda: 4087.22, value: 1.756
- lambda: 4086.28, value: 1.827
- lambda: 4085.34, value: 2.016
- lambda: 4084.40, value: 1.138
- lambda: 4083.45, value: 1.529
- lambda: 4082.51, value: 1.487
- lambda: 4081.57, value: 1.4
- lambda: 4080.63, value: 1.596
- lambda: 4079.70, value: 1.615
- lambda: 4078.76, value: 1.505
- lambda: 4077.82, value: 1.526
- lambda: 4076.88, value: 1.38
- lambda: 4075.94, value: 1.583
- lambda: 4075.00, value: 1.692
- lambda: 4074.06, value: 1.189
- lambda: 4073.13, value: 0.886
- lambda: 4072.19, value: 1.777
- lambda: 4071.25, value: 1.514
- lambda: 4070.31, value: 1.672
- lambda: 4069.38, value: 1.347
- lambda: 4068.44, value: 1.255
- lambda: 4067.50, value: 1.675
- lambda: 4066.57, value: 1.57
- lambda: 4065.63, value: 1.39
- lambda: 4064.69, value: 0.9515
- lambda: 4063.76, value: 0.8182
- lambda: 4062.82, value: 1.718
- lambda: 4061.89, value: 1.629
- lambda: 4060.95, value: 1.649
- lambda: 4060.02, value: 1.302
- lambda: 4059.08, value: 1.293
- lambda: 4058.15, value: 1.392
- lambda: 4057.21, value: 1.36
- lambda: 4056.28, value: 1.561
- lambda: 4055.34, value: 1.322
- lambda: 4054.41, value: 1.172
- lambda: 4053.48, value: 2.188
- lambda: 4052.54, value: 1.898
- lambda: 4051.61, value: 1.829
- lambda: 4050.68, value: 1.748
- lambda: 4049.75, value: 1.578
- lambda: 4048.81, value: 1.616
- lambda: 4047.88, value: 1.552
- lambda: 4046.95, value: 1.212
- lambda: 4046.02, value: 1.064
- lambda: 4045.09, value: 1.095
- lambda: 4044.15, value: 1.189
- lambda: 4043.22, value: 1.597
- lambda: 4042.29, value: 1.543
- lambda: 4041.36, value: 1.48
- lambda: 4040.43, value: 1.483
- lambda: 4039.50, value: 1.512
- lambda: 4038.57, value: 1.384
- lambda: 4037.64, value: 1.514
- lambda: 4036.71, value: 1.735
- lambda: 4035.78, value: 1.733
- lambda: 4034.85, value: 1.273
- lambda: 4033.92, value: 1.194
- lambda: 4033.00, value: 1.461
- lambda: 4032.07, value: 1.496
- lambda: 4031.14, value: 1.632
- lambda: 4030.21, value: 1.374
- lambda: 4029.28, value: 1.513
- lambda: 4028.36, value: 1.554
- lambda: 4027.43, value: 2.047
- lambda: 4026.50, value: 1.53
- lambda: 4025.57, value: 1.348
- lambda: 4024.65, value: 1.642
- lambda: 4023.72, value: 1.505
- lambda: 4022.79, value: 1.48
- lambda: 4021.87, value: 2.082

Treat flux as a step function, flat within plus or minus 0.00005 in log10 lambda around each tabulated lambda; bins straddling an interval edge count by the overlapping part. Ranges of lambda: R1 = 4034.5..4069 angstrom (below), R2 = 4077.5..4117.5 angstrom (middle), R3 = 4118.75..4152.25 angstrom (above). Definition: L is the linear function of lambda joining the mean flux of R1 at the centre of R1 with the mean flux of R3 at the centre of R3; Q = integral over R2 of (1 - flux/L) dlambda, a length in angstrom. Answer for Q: -3.0 angstrom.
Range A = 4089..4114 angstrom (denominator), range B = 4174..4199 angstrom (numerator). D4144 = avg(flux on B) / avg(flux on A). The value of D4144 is 0.96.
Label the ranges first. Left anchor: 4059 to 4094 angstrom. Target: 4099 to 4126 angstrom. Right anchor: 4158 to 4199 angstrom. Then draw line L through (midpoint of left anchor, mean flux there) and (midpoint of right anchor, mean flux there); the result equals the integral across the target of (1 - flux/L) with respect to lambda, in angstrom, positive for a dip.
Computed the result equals 0.65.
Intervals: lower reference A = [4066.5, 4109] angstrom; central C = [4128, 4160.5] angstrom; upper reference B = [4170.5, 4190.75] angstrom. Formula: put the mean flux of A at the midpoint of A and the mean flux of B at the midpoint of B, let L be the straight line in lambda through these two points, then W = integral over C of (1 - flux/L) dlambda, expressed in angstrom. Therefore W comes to 1.3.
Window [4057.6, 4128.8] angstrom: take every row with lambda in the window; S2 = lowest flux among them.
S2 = 0.8182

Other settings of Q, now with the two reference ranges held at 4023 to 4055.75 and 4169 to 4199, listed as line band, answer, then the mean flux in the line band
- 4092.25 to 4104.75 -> 0.1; 1.49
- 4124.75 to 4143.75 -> 0.9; 1.42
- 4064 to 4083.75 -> 0.8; 1.45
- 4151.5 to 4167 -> -0.6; 1.54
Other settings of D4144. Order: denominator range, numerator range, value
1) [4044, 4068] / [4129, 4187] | 1.02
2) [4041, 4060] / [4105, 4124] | 1.02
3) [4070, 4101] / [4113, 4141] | 0.93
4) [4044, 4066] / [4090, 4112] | 1.06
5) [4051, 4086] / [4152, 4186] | 1.03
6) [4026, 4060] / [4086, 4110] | 1.04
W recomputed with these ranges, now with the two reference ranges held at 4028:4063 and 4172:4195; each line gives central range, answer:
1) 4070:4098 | -1.6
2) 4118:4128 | 0.2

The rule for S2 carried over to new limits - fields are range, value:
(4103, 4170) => 1.117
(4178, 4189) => 1.034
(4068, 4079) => 0.886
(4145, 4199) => 1.03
